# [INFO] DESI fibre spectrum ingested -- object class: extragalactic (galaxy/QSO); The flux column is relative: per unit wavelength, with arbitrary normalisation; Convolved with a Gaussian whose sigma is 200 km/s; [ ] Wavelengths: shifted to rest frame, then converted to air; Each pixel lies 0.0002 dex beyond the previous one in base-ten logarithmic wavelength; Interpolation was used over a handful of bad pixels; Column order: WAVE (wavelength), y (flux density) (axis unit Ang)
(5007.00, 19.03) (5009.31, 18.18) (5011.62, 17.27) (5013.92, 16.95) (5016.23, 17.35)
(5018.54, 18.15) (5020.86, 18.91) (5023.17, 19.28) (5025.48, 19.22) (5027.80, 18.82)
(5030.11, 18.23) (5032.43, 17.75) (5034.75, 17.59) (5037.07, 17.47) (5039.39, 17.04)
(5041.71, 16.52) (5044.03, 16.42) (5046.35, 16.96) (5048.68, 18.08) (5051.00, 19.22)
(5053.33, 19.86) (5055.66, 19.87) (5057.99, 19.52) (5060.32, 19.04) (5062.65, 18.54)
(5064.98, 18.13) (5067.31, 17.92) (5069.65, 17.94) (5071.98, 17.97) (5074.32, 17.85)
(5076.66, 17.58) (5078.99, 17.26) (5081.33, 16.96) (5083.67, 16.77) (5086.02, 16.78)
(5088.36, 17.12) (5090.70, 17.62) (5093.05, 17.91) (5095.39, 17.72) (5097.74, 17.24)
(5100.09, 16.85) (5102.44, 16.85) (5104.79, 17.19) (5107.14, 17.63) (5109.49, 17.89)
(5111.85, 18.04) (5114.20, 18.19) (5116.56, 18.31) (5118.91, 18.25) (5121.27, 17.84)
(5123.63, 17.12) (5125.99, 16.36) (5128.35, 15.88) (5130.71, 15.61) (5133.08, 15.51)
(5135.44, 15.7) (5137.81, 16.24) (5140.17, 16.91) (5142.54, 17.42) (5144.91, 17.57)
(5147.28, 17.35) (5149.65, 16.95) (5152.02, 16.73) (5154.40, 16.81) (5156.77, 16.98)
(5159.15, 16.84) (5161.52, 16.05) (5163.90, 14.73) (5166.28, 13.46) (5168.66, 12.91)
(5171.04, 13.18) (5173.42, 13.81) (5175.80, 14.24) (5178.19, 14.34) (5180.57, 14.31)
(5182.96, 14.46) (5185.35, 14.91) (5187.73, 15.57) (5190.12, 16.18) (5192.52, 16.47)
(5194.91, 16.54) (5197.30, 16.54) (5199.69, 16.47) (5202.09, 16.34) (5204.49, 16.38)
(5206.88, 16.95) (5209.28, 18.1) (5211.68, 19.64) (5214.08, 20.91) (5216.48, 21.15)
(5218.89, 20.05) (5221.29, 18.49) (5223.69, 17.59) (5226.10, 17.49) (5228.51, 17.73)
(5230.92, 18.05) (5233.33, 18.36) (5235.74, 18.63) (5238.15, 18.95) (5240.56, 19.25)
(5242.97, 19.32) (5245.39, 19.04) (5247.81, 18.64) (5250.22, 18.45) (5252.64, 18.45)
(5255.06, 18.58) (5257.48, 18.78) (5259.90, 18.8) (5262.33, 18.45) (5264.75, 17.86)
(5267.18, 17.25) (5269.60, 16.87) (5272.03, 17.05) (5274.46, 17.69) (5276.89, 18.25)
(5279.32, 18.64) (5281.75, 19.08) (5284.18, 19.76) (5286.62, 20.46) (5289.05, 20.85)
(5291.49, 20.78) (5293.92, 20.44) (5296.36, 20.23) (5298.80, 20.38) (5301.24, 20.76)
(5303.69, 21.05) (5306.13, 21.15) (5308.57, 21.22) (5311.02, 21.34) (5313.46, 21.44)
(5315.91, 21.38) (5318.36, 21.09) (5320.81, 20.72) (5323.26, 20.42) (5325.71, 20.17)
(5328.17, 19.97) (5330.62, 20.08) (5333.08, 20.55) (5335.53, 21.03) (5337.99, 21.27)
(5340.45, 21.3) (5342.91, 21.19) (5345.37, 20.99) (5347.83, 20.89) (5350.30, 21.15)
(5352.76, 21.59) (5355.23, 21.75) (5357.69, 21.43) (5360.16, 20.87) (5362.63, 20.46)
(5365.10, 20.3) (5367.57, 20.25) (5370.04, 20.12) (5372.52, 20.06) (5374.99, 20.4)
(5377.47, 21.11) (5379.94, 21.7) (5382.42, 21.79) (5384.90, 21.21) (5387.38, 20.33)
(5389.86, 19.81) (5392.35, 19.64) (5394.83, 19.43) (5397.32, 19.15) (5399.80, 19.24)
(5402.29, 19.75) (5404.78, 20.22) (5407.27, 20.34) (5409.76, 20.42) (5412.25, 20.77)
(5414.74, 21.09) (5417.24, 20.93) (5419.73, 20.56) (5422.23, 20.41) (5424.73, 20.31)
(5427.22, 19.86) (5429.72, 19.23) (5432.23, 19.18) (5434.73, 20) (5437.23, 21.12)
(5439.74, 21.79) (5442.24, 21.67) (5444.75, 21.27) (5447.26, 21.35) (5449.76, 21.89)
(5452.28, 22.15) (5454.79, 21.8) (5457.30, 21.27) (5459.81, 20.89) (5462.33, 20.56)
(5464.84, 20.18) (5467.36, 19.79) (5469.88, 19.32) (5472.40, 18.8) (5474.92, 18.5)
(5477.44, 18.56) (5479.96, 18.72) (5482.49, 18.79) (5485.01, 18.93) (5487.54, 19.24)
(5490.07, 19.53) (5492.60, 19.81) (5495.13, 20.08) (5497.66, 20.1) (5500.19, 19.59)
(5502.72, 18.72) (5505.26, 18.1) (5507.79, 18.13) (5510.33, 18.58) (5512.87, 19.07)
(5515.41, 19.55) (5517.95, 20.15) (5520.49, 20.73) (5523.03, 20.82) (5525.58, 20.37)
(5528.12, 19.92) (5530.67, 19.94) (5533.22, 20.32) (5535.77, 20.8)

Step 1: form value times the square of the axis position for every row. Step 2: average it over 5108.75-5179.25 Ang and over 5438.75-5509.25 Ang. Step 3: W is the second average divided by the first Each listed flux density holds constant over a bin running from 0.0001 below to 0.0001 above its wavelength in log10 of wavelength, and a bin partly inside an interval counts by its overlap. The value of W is 1.4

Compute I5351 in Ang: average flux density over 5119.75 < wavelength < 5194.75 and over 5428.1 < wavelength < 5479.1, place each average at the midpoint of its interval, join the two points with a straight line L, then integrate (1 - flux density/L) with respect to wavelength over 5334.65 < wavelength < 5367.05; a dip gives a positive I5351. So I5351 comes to -3.9 Ang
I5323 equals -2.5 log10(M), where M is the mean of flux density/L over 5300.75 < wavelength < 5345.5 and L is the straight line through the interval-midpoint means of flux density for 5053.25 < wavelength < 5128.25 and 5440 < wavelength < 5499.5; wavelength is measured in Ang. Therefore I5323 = -0.09 mag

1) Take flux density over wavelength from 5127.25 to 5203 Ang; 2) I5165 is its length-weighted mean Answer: 15.7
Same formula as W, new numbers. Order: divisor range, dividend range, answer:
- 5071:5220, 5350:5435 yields 1.34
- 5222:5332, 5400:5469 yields 1.13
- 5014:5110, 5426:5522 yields 1.30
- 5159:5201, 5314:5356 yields 1.48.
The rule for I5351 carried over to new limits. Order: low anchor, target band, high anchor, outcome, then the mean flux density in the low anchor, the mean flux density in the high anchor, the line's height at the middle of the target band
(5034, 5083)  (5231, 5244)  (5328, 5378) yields 0.6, 18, 20.8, 19.7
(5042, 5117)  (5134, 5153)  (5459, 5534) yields 1.3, 17.8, 19.5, 18.1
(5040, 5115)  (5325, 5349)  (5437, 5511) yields -1.9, 17.8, 20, 19.2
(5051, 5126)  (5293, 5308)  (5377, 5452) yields -0.8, 17.9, 20.5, 19.6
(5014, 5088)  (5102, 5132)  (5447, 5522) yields 1.5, 18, 19.7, 18.3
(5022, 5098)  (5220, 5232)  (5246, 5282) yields 0.2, 18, 18.2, 18.1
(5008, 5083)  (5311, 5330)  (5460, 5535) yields -1.8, 18.1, 19.5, 18.9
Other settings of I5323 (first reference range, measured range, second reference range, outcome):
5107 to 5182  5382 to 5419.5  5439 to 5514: -0.07 mag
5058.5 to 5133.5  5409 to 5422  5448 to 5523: -0.08 mag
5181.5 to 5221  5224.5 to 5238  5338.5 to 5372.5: -0.01 mag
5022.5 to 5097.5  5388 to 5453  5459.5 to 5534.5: -0.07 mag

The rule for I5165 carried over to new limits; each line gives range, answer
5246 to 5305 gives 19.1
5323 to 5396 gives 20.7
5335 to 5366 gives 21.1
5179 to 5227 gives 17.2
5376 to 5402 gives 20.3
